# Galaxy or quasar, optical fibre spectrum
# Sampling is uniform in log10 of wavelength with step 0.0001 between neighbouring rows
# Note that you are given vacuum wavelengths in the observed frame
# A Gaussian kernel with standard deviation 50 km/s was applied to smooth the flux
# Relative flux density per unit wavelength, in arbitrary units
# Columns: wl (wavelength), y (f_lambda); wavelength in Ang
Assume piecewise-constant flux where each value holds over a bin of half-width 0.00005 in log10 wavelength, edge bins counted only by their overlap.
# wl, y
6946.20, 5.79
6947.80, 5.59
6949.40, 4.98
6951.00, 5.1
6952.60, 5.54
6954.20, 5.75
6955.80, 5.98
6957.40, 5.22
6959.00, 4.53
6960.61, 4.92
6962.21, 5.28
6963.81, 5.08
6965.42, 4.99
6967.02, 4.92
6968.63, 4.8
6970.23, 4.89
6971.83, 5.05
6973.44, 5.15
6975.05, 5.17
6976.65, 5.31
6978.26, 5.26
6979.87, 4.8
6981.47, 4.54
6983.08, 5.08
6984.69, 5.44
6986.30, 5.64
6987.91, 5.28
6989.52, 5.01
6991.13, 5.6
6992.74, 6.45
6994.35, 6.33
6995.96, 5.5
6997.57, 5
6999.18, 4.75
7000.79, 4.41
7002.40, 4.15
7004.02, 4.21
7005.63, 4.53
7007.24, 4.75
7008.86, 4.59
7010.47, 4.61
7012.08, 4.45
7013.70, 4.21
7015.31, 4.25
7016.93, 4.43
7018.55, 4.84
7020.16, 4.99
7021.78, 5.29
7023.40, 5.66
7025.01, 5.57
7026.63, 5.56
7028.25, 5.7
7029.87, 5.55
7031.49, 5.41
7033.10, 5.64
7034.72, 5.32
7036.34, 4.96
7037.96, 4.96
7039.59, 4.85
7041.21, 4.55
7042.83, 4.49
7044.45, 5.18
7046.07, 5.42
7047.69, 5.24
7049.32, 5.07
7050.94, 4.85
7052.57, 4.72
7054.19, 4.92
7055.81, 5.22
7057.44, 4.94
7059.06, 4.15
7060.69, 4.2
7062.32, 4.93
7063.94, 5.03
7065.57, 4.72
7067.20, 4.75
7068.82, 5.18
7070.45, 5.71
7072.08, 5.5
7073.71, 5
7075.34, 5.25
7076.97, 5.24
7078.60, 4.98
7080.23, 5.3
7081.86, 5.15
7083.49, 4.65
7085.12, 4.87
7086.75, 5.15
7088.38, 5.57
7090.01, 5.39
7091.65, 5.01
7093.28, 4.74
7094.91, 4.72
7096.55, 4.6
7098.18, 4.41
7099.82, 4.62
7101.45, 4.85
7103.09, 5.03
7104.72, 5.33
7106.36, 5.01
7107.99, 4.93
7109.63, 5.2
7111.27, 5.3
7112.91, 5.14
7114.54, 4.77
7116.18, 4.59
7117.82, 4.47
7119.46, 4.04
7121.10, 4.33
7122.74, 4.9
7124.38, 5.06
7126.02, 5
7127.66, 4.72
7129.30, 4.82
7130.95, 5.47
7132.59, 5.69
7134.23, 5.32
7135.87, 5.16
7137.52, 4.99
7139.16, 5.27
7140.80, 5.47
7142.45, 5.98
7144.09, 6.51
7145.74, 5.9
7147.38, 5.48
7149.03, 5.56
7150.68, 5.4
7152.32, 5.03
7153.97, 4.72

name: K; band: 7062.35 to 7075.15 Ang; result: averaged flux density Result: 5.12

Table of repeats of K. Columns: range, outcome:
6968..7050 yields 5.06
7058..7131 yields 4.92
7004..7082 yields 4.99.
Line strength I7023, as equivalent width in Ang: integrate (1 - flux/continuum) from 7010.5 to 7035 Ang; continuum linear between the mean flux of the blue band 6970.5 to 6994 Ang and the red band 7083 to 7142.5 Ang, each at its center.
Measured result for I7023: 0.4 Ang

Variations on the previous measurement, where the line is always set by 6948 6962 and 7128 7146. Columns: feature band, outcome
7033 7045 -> 0.9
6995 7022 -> 3.5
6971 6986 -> 0.5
